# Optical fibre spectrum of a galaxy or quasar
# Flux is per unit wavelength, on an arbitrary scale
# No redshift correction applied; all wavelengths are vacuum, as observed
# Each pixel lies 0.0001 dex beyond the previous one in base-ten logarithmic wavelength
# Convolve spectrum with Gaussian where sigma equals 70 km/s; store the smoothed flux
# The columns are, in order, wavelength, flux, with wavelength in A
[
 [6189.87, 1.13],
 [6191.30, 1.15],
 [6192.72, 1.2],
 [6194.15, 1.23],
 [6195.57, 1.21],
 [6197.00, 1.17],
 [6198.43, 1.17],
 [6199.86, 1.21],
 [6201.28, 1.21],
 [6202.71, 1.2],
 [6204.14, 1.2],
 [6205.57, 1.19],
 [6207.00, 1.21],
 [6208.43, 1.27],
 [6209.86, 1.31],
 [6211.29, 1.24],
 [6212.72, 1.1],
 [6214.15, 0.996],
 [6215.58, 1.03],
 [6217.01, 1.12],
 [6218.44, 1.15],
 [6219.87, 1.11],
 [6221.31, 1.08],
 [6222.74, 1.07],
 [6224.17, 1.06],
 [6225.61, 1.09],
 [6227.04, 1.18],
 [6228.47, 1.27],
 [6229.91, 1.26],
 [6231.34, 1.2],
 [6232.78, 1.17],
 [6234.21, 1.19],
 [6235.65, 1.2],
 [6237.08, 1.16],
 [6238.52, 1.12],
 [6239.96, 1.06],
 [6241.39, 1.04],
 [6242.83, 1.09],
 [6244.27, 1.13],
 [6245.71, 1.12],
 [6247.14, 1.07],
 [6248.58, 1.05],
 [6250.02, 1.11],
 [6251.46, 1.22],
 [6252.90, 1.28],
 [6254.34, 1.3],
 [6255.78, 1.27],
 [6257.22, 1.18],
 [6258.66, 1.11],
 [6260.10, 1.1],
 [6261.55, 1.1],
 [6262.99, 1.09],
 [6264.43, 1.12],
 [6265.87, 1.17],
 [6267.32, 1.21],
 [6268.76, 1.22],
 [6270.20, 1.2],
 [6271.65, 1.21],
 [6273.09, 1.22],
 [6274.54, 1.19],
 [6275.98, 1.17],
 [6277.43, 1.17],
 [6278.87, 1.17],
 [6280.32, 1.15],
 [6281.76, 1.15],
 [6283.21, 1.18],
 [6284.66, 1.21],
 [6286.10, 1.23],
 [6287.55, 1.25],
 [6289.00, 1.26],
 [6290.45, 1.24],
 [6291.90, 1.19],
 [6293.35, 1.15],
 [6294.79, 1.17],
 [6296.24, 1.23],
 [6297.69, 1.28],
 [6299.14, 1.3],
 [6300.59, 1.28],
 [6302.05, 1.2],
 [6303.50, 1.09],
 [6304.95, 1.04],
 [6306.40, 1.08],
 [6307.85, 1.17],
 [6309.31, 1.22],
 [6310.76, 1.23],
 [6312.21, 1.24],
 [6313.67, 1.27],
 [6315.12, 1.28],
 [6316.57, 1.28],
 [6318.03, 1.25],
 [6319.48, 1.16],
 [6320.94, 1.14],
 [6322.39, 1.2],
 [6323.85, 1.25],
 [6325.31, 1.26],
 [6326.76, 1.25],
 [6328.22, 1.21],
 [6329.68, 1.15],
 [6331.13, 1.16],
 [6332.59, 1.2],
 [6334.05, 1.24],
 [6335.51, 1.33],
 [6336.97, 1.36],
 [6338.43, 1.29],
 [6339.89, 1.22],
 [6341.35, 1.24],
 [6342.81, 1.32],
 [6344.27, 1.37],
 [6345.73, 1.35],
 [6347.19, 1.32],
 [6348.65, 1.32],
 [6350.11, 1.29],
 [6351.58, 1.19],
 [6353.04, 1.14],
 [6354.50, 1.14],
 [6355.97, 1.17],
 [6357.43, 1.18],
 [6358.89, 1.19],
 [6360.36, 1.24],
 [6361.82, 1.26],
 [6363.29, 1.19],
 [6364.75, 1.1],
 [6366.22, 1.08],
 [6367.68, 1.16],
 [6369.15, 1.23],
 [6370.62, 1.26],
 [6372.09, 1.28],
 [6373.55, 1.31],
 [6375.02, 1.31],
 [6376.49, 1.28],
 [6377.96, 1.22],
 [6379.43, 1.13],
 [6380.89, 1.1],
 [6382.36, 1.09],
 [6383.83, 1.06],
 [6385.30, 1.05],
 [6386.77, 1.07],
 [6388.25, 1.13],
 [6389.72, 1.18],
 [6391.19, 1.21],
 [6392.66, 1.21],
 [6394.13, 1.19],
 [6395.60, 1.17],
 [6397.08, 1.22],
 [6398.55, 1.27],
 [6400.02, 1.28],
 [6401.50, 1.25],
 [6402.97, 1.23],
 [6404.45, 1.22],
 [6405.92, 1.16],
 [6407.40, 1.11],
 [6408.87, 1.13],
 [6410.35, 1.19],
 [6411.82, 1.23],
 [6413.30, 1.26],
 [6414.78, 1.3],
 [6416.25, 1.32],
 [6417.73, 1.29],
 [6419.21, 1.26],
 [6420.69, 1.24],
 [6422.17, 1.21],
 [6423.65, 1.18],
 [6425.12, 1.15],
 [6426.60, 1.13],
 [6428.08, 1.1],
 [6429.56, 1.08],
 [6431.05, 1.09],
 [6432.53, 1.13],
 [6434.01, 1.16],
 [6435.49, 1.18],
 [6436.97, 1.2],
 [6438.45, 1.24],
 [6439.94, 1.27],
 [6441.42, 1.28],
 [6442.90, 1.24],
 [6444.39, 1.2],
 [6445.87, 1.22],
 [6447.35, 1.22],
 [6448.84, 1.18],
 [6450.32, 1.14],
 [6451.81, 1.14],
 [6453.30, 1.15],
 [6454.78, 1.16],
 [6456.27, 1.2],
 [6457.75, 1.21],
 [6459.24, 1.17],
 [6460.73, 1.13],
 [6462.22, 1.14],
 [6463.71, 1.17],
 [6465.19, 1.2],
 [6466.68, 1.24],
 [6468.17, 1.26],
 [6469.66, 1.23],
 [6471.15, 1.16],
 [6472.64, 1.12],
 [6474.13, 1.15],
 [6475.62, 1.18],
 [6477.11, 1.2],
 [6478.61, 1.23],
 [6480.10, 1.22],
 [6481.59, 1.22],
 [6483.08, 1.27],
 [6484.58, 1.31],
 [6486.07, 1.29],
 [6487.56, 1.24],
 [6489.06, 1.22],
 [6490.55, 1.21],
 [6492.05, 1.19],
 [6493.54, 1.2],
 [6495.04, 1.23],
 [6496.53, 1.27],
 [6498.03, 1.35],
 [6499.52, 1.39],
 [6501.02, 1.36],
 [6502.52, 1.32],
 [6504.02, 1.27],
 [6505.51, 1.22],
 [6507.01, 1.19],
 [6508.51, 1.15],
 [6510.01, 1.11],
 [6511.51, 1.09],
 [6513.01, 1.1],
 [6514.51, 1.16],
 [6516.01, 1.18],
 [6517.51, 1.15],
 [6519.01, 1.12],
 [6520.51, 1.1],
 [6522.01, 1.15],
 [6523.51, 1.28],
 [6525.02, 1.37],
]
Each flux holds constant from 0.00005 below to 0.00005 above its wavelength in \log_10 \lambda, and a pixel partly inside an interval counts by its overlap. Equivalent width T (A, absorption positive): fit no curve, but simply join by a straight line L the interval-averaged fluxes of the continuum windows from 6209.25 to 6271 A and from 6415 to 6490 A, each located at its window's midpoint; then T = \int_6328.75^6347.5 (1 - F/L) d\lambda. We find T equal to -1.6 A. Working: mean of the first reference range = 1.15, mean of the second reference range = 1.2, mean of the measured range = 1.27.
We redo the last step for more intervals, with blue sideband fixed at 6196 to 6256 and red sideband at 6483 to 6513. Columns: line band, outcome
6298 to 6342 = -1.3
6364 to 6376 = -0.2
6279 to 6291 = -0.3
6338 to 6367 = -0.8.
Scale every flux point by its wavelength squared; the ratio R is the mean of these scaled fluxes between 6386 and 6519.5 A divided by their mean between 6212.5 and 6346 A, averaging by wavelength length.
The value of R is 1.07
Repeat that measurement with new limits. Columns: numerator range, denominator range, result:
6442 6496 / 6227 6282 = 1.10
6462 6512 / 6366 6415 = 1.06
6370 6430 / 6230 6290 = 1.07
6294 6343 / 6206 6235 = 1.09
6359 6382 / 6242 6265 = 1.09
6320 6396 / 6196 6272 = 1.09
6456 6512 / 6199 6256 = 1.14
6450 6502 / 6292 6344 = 1.05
